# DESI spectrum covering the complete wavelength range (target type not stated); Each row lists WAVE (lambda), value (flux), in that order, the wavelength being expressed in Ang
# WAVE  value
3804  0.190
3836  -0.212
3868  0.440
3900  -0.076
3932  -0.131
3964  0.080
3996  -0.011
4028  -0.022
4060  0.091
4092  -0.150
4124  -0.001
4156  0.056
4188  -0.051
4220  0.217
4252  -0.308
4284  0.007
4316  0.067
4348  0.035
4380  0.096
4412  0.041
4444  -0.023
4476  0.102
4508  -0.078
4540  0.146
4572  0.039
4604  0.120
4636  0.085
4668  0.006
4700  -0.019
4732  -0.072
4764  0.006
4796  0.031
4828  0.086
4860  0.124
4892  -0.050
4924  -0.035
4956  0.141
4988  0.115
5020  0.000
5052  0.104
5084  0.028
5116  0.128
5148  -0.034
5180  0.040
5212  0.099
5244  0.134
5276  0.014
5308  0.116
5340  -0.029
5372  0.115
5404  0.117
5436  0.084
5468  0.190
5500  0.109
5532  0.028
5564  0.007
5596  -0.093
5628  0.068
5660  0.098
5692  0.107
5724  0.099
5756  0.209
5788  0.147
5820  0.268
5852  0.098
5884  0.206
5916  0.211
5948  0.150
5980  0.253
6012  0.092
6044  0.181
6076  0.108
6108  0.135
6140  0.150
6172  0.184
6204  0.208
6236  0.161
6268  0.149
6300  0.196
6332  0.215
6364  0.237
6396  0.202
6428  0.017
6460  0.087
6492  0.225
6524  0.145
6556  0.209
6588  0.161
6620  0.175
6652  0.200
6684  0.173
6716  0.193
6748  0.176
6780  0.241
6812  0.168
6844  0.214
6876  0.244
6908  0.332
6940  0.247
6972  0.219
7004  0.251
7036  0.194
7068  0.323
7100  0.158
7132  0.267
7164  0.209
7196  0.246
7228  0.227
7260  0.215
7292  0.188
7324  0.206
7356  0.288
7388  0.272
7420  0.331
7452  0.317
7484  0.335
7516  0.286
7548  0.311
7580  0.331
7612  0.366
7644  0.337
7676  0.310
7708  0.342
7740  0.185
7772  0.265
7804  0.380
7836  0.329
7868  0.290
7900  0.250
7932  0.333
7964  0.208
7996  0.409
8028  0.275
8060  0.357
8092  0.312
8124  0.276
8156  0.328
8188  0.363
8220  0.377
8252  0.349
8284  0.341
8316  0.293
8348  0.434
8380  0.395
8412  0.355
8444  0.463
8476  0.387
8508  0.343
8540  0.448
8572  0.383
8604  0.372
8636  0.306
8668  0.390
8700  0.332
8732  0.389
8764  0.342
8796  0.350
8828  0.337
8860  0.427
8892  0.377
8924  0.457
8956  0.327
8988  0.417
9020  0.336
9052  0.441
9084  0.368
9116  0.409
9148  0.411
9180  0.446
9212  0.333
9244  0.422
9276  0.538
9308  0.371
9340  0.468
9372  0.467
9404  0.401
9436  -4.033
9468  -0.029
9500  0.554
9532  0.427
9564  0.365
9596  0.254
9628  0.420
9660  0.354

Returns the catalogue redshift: 0.85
